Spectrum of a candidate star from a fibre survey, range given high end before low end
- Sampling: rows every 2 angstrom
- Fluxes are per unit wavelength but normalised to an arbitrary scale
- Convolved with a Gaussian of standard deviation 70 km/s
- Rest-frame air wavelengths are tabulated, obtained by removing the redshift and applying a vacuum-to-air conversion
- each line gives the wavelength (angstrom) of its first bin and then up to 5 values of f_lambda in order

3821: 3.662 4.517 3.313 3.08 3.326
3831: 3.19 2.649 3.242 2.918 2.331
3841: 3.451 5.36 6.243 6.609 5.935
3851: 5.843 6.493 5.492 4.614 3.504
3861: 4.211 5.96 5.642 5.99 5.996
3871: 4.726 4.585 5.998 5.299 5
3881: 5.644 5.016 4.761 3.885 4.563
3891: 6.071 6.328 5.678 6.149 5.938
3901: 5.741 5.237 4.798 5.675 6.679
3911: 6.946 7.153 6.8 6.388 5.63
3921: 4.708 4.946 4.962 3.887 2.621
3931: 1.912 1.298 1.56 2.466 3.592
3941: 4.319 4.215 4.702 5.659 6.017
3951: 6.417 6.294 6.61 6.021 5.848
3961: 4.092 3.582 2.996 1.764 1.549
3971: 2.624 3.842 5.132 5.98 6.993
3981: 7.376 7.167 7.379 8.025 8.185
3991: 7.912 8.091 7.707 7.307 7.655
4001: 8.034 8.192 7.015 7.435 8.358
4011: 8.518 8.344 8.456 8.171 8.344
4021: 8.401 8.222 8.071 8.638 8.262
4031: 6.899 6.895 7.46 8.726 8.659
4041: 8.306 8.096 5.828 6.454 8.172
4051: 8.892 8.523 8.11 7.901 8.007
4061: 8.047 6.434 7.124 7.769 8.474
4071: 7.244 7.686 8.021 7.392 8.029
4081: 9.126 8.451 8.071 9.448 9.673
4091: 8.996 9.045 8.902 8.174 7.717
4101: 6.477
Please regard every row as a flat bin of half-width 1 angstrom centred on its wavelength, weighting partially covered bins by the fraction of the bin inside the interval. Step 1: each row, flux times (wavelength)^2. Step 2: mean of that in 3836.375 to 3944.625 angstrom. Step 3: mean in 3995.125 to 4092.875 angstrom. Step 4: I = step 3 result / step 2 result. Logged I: 1.75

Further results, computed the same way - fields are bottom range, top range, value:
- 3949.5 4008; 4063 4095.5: 1.42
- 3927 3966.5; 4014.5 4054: 1.99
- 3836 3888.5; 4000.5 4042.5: 1.73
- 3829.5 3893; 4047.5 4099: 1.87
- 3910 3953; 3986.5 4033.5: 1.80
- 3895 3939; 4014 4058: 1.76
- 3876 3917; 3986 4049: 1.48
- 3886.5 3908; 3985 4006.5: 1.49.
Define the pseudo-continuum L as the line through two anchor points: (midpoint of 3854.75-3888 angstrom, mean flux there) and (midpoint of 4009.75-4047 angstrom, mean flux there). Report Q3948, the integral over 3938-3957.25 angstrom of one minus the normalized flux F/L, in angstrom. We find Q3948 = 3.4 angstrom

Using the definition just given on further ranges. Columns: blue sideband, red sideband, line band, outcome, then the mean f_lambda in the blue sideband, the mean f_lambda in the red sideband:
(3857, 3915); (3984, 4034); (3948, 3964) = 2.9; 5.48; 7.94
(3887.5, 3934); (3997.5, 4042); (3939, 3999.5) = 9.9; 5.21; 8.04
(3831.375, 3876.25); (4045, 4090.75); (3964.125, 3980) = 6.6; 4.88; 8.01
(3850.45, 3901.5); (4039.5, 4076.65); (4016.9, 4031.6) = -1.8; 5.34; 7.73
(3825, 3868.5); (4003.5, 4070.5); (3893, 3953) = 9.2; 4.56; 7.91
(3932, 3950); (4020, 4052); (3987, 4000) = -3.9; 3.76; 7.87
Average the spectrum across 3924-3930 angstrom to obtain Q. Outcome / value 3.82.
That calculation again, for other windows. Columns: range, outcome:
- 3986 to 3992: 8.04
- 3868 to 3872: 5.36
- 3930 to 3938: 1.81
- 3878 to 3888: 4.86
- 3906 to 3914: 6.61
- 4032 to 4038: 7.69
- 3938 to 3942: 3.96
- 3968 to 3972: 2.09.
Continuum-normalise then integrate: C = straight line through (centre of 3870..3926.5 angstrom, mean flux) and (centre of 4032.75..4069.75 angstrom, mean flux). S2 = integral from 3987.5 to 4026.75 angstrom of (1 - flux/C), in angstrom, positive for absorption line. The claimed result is -4.9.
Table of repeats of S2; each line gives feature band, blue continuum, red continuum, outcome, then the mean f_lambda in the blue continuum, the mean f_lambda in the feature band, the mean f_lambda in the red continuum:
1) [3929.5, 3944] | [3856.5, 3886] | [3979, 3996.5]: 8.4 angstrom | 5.14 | 2.76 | 7.68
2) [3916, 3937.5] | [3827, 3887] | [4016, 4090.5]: 8.0 angstrom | 4.78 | 3.7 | 8.01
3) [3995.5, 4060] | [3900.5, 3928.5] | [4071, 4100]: -4.1 angstrom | 5.63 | 7.95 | 8.44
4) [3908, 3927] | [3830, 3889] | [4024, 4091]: -0.5 angstrom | 4.84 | 5.91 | 7.98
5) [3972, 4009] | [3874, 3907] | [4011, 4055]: 0.1 angstrom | 5.39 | 7.22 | 8.01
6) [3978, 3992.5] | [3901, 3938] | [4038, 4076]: -3.4 angstrom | 4.68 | 7.59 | 7.78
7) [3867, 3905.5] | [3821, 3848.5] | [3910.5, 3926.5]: -2.1 angstrom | 3.89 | 5.36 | 5.85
